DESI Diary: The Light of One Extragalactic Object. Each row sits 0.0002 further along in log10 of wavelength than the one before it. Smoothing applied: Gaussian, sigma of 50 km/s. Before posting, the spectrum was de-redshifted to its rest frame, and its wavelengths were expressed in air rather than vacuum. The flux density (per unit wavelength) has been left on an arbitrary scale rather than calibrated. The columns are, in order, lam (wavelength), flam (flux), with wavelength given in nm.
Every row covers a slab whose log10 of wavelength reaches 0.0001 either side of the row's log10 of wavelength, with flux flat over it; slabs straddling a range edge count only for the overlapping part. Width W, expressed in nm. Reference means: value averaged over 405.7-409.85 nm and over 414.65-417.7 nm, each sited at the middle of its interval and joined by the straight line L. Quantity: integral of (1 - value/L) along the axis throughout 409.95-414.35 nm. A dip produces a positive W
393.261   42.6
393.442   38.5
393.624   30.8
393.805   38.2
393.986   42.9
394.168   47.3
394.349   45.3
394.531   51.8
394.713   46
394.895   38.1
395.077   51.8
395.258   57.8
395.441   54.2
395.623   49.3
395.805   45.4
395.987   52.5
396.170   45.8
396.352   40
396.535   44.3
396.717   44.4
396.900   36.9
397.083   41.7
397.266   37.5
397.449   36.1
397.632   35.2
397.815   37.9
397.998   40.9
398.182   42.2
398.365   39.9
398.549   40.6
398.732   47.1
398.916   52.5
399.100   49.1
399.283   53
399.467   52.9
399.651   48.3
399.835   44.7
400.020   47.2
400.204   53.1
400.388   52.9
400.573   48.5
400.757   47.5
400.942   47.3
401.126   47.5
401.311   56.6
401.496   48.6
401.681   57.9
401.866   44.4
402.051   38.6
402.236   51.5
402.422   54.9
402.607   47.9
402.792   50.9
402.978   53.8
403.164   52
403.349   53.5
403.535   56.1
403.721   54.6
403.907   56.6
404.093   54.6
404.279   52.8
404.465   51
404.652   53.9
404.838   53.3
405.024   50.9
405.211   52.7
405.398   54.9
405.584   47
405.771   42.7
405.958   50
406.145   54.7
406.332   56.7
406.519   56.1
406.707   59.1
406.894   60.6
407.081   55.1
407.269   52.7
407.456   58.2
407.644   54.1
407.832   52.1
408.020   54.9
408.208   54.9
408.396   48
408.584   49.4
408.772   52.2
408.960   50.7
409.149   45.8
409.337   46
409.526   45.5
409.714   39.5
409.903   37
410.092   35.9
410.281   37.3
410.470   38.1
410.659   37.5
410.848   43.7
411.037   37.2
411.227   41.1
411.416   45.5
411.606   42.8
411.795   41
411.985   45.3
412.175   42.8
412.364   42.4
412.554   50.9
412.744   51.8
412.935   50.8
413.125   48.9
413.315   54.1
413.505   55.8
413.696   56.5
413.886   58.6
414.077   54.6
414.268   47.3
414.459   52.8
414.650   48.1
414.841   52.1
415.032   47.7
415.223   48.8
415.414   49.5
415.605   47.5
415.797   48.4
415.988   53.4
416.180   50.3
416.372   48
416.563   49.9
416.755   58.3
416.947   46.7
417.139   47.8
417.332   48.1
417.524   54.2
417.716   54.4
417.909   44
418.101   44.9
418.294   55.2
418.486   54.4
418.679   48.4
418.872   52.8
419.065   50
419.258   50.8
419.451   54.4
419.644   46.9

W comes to 0.418 nm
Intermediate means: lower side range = 51.7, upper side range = 50.1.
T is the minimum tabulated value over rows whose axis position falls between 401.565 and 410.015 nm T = 37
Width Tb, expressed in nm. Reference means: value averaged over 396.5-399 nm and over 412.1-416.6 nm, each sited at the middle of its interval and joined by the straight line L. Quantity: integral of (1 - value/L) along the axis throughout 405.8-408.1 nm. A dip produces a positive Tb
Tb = -0.43 nm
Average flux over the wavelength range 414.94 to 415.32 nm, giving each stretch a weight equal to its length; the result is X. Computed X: 48.3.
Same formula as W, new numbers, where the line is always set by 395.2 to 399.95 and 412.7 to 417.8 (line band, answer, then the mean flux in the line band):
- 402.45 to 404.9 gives -0.32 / 53.2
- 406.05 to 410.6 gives -0.09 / 49.7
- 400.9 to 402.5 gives -0.11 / 49.7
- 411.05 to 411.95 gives 0.14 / 42.3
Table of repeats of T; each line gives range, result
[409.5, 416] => 35.9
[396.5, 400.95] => 35.2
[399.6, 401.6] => 44.7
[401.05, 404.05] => 38.6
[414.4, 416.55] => 47.5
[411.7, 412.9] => 41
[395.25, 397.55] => 36.1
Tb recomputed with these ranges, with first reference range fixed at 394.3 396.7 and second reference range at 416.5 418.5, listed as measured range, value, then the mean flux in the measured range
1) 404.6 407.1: -0.216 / 53.4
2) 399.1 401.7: -0.094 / 50.2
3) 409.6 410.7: 0.265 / 37.7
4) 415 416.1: 0.022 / 49.3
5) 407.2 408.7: -0.111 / 53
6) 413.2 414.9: -0.107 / 53.3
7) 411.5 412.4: 0.126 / 42.9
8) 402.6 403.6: -0.080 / 52.7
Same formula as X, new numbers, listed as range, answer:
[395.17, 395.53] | 55.8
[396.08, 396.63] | 43.4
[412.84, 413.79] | 53.2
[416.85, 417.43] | 47.5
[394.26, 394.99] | 45.3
